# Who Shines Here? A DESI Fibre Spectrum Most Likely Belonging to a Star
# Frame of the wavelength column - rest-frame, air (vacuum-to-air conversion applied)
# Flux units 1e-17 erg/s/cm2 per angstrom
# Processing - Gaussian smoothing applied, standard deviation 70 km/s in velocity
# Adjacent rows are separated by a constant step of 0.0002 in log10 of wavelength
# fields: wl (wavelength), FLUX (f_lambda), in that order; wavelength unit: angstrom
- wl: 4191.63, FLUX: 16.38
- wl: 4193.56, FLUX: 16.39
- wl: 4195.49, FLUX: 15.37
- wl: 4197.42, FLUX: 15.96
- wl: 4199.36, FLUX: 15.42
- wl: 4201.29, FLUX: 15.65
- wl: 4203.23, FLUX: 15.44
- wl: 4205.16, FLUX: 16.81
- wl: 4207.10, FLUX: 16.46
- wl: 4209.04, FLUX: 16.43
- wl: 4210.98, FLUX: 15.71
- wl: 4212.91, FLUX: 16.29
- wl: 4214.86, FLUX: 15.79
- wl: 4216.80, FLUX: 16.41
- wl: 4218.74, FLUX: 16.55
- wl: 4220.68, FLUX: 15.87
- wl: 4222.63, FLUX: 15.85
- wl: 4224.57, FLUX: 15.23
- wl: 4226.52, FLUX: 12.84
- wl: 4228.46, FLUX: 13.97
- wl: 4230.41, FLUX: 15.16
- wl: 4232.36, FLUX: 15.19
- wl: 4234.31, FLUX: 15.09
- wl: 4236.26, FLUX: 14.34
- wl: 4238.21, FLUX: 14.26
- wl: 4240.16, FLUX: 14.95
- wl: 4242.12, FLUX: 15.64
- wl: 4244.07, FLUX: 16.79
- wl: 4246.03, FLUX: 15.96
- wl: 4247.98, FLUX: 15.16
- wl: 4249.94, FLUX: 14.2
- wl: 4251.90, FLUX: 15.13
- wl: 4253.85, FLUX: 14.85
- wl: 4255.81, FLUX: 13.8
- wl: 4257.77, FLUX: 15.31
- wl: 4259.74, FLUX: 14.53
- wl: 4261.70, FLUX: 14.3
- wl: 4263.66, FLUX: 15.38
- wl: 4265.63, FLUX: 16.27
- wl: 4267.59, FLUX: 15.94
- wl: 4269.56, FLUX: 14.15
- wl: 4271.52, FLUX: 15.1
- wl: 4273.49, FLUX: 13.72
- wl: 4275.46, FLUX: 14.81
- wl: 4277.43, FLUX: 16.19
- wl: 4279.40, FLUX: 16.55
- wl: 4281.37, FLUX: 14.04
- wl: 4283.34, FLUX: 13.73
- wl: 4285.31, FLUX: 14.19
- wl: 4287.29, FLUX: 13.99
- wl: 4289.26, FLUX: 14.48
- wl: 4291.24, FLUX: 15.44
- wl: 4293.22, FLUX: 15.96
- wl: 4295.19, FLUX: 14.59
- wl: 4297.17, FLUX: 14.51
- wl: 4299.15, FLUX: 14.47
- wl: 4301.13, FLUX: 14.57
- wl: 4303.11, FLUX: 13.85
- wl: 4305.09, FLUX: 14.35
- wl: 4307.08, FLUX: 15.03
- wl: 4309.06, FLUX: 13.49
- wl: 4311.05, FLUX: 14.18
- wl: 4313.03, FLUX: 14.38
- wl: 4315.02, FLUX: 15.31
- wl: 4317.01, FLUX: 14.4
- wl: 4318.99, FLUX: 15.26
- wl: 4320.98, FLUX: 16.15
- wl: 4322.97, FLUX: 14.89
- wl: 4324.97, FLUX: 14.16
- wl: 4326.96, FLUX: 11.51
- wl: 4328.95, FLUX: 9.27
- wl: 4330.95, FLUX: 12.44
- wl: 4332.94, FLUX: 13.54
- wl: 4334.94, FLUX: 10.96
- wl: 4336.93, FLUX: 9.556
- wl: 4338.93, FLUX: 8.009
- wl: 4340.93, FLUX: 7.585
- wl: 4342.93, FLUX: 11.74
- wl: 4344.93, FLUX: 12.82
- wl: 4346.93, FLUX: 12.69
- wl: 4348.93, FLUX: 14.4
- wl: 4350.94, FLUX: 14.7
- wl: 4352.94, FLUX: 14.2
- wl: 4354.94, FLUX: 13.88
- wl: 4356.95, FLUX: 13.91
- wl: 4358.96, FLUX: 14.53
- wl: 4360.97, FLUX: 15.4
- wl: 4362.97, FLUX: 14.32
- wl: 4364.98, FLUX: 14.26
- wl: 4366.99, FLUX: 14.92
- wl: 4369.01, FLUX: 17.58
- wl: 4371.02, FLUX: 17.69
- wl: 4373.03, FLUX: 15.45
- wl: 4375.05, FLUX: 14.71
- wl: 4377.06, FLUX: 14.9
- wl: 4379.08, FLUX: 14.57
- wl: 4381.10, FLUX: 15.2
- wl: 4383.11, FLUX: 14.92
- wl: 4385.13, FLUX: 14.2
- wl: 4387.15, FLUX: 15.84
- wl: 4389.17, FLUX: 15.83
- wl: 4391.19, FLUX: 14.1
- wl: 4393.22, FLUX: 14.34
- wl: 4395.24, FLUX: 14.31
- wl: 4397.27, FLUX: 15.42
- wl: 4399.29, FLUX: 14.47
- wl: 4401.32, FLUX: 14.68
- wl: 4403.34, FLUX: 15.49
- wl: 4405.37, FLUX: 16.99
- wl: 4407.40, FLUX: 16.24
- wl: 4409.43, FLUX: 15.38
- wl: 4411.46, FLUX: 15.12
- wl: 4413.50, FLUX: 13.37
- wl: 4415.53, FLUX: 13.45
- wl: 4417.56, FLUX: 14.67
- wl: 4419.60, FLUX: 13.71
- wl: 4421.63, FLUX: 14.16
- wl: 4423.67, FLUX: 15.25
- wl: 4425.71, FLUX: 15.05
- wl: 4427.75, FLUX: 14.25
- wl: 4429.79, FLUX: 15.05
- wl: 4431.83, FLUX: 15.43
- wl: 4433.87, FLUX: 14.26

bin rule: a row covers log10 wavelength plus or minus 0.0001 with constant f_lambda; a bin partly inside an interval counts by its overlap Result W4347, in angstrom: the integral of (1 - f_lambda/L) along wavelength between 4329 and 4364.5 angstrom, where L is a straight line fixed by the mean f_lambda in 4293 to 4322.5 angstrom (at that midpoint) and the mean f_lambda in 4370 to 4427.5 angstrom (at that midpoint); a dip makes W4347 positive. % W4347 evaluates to 5.37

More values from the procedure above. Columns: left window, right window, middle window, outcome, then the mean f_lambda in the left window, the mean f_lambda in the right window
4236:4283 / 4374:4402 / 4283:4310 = 0.88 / 15.1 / 14.8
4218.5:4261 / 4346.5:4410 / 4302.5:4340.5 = 4.81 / 15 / 15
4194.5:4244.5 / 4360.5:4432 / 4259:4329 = 3.19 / 15.5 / 15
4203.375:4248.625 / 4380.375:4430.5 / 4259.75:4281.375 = 0.28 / 15.5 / 14.9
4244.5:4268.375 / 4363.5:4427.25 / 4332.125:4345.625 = 4.07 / 15.1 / 15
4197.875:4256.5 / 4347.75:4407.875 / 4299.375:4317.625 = 0.96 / 15.4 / 15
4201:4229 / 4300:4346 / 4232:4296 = -2.35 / 15.7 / 12.9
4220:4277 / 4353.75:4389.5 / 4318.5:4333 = 1.66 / 15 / 15.1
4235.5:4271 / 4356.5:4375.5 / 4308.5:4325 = 0.50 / 15.1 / 15.3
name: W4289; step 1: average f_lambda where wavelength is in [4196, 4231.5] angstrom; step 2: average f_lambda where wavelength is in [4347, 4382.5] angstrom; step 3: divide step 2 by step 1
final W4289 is 1.0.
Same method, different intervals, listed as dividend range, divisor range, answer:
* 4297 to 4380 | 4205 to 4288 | 0.91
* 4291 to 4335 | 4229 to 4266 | 0.94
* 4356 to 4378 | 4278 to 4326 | 1.04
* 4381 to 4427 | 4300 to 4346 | 1.15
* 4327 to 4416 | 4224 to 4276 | 0.94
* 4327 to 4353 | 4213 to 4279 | 0.77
